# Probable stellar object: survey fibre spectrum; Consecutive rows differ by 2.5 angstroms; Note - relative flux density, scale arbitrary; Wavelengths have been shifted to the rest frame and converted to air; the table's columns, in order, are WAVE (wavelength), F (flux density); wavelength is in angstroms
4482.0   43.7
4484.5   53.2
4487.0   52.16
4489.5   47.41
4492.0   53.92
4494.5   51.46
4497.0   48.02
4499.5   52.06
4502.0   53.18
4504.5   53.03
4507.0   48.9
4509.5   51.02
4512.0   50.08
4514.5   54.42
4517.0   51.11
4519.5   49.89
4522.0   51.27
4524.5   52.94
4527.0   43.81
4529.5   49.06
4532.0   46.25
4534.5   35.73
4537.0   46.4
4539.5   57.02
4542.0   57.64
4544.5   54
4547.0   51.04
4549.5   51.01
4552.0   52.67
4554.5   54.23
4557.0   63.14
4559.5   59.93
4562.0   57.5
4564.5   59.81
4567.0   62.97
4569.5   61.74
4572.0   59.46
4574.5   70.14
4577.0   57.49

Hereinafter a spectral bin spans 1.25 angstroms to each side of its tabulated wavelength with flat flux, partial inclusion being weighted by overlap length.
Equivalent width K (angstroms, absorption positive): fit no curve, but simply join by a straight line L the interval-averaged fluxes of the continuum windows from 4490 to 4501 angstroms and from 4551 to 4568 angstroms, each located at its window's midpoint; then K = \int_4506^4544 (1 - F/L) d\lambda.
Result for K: 3.3 angstroms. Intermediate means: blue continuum 51.1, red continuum 58.6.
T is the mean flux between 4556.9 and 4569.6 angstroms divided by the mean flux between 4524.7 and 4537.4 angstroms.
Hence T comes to 1.35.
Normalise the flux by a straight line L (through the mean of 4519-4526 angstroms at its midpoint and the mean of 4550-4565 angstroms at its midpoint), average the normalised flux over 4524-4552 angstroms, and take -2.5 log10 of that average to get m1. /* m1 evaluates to 0.09 mag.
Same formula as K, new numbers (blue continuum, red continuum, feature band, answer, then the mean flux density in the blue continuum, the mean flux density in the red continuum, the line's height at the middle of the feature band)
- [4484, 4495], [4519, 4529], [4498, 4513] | -0.2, 51.5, 49.4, 50.6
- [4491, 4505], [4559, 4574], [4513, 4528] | 1.1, 51.9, 60.7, 54.8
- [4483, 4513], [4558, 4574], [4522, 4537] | 2.5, 51.2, 60.7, 55.6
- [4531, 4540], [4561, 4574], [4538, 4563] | -1.5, 45.5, 60.9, 52.7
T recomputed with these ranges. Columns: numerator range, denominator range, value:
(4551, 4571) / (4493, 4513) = 1.16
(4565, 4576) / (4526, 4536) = 1.44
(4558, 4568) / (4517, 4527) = 1.19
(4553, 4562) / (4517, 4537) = 1.24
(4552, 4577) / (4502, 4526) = 1.17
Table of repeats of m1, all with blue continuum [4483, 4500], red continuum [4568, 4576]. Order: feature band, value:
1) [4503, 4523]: 0.06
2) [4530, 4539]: 0.28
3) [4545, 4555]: 0.15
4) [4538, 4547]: 0.07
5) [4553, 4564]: 0.05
